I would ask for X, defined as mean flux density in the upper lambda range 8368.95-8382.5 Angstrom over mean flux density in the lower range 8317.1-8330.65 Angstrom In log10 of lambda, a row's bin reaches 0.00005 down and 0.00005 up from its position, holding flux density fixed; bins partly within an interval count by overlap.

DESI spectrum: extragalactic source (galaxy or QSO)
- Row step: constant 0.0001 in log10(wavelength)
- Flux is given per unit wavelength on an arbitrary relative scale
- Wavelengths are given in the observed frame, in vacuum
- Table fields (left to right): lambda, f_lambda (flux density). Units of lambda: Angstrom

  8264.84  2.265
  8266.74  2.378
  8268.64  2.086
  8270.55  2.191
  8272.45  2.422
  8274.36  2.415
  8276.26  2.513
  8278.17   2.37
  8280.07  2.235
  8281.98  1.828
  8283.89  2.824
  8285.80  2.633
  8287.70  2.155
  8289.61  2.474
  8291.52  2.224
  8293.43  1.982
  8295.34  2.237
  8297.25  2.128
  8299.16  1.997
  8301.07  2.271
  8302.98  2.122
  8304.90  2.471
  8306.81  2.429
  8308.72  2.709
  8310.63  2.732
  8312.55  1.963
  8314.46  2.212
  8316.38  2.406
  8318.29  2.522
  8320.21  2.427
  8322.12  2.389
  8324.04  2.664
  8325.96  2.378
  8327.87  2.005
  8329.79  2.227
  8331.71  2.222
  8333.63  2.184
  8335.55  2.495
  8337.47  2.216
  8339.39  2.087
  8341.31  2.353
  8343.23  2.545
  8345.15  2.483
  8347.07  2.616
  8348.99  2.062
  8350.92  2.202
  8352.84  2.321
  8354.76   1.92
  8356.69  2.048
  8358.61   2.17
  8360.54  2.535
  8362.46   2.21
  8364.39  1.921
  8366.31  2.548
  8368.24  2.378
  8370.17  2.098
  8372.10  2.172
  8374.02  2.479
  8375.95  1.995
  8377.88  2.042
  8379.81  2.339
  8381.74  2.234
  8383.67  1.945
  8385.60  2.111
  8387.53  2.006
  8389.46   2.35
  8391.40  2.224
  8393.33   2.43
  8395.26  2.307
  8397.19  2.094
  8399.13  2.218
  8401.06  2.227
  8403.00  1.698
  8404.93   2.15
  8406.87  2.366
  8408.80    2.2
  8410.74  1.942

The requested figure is 0.9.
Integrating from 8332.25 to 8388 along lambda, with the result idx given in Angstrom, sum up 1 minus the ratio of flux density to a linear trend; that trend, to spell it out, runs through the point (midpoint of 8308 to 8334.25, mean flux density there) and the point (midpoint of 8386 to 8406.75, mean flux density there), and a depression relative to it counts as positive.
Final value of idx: 0.8 Angstrom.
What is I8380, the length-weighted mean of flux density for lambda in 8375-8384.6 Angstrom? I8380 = 2.11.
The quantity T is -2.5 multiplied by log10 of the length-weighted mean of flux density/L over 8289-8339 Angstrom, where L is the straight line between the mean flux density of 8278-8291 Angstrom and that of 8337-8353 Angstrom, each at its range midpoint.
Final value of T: 0.02 mag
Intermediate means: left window 2.36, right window 2.32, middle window 2.31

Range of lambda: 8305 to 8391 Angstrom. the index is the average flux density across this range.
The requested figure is 2.28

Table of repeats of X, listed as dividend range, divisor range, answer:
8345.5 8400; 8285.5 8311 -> 0.96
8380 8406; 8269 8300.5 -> 0.94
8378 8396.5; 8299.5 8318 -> 0.93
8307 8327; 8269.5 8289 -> 1.03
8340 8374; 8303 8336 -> 0.96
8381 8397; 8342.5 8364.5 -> 0.97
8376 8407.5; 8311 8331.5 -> 0.93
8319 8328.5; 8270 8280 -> 1.00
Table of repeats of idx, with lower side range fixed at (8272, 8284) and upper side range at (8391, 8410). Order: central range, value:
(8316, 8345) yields -0.9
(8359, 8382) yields -0.2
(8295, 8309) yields 0.2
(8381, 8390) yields 0.4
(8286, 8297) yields 0.4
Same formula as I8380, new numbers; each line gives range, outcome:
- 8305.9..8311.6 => 2.62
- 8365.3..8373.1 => 2.3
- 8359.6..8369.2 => 2.32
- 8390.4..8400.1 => 2.25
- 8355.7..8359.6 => 2.11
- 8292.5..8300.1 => 2.09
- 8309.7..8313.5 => 2.34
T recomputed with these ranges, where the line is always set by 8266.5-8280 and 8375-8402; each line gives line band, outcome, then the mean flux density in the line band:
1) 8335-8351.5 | -0.05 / 2.34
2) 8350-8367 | 0.01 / 2.2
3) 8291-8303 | 0.08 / 2.14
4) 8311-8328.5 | -0.04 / 2.35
